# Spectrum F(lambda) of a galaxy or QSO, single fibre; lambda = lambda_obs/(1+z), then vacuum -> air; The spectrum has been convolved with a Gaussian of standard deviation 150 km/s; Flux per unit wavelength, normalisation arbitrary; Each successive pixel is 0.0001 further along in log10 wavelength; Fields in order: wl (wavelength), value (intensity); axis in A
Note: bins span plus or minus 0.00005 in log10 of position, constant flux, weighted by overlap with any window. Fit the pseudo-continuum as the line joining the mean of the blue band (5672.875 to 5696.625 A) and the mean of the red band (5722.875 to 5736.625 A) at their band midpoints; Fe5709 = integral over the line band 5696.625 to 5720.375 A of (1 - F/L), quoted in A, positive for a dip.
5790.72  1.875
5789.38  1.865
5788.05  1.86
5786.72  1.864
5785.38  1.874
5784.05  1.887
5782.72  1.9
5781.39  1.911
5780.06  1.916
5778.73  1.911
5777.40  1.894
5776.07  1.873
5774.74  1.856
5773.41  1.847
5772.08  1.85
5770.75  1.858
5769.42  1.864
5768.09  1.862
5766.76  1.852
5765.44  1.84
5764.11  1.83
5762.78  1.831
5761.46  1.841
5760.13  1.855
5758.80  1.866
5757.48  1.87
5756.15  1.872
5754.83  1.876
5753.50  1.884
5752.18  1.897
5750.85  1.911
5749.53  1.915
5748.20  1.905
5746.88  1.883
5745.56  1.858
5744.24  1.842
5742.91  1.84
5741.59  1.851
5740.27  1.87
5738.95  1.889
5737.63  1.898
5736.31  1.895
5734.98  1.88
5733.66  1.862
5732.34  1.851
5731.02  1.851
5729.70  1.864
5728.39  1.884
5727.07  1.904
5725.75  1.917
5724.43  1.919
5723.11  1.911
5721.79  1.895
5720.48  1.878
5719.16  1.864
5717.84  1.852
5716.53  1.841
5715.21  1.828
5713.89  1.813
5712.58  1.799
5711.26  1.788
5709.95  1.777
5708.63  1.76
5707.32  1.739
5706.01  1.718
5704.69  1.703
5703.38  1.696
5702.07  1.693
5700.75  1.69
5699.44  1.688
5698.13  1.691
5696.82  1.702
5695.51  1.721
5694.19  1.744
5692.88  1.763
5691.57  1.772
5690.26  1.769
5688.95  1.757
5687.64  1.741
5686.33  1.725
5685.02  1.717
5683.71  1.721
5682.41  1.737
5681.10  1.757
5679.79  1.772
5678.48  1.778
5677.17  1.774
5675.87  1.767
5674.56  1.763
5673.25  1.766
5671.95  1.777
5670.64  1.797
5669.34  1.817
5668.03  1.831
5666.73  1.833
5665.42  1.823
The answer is 0.8 A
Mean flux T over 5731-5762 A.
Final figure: 1.87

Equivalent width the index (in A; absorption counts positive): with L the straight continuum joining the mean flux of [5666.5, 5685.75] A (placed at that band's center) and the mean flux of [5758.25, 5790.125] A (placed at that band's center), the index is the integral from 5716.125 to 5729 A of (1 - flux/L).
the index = -0.5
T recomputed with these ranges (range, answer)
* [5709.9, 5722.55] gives 1.84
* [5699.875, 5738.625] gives 1.83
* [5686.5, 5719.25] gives 1.75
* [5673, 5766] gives 1.81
